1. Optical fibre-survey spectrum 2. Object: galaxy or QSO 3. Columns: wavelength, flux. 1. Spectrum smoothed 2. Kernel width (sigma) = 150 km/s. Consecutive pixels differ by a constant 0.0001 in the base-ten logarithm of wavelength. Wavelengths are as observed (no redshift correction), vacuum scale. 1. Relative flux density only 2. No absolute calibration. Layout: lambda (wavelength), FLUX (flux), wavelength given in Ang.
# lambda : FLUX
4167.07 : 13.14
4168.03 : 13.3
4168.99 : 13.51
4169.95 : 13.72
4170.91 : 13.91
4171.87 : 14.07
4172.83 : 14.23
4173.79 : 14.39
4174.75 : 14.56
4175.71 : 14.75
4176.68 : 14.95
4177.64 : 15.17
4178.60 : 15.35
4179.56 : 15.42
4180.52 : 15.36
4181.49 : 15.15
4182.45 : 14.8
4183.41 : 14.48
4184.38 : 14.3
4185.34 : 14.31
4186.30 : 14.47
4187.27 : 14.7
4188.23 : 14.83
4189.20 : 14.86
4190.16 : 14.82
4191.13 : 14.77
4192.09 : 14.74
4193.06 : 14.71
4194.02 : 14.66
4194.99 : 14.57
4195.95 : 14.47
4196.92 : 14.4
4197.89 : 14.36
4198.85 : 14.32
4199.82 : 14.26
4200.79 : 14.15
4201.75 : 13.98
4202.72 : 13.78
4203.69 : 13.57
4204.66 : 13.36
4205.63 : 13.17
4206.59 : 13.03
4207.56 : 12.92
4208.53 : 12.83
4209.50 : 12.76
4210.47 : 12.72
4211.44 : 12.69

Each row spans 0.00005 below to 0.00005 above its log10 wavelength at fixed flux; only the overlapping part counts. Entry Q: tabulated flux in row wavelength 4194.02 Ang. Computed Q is 14.66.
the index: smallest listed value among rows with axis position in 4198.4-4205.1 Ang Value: 13.36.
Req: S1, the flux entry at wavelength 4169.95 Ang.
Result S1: 13.72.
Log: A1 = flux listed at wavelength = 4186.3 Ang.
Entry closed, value 14.47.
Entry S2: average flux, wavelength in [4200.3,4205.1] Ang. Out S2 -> 13.8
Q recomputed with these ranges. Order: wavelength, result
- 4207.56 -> 12.92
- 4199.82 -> 14.26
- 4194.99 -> 14.57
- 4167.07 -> 13.14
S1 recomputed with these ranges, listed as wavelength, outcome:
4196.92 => 14.4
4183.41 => 14.48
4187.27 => 14.7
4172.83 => 14.23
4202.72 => 13.78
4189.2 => 14.86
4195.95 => 14.47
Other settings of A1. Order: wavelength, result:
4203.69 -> 13.57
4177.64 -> 15.17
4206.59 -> 13.03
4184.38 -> 14.3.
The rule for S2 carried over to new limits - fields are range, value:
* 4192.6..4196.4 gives 14.6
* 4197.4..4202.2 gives 14.2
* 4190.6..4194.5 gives 14.7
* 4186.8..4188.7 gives 14.8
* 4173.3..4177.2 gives 14.7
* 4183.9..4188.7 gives 14.5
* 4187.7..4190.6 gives 14.9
